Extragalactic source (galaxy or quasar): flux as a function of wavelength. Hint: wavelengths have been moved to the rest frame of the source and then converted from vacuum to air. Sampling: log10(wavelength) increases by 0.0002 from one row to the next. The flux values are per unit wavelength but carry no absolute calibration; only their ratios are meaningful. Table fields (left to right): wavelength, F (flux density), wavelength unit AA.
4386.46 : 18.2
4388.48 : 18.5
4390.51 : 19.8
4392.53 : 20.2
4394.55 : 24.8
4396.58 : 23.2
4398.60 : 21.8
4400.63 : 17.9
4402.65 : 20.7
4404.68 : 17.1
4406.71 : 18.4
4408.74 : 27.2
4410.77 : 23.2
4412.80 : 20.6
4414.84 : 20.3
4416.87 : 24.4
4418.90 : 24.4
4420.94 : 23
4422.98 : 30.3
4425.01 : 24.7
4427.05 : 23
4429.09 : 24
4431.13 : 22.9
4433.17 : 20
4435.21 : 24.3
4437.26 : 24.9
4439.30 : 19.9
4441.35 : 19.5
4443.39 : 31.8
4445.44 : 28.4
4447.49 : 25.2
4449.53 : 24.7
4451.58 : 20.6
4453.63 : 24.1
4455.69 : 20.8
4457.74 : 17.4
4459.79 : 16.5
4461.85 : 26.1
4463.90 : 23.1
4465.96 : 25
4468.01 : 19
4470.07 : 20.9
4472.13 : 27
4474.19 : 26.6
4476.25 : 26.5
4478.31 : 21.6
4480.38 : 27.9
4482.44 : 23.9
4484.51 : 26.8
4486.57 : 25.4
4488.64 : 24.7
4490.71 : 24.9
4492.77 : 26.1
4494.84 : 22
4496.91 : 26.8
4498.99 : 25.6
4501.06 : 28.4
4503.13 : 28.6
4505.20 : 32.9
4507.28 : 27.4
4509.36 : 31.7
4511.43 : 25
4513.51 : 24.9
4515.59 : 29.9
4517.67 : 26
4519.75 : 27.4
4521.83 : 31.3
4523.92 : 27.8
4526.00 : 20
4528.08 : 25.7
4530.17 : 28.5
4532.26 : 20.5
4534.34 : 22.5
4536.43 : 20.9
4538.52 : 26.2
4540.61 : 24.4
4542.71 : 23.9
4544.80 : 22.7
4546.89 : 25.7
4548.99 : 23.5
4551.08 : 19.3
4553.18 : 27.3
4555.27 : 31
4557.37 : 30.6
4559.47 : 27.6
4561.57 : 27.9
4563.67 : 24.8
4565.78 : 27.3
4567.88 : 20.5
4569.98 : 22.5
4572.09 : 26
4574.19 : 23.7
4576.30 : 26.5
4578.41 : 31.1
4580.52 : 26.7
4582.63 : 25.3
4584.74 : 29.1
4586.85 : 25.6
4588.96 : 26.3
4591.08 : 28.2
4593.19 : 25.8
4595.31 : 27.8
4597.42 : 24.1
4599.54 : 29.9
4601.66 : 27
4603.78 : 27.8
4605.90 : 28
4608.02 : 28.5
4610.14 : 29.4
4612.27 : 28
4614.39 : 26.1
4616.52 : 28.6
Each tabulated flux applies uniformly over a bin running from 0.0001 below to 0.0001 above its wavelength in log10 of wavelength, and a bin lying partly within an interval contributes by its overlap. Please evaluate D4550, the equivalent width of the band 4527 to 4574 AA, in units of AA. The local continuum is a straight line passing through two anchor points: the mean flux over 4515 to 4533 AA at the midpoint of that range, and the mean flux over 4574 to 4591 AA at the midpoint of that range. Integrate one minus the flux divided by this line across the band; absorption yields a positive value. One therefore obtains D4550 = 3.0 AA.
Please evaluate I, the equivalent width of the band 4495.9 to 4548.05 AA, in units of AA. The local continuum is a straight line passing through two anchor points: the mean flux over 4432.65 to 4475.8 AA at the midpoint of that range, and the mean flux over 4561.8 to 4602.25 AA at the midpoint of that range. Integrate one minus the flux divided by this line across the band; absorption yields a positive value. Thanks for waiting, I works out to -2.9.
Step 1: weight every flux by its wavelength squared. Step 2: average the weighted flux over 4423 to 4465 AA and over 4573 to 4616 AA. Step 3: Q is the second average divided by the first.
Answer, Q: 1.25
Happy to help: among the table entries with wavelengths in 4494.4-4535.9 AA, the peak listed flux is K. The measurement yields 32.9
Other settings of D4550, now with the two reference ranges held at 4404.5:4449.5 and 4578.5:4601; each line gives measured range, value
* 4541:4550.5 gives 0.87 AA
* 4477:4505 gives -0.90 AA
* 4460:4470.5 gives 0.87 AA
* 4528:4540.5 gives 0.94 AA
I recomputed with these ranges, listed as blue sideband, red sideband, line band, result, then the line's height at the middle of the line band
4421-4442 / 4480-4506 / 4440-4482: 2.0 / 24.8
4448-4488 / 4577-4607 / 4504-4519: -2.1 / 24.8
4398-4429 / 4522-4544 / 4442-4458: -0.9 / 23.1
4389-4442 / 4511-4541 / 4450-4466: 1.3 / 23.5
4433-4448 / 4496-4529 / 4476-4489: 0.5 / 26.2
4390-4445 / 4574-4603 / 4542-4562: 0.2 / 26.1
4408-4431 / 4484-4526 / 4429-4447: 0.5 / 24.7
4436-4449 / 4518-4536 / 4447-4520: 0.3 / 25.1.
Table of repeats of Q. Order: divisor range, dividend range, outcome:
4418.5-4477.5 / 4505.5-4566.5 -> 1.15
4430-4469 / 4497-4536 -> 1.21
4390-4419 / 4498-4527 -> 1.35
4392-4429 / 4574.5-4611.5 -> 1.32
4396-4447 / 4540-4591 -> 1.20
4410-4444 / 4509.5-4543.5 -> 1.13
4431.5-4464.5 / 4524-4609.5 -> 1.19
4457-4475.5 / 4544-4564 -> 1.21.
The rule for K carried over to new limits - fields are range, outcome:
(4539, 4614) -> 31.1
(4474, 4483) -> 27.9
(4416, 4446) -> 31.8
